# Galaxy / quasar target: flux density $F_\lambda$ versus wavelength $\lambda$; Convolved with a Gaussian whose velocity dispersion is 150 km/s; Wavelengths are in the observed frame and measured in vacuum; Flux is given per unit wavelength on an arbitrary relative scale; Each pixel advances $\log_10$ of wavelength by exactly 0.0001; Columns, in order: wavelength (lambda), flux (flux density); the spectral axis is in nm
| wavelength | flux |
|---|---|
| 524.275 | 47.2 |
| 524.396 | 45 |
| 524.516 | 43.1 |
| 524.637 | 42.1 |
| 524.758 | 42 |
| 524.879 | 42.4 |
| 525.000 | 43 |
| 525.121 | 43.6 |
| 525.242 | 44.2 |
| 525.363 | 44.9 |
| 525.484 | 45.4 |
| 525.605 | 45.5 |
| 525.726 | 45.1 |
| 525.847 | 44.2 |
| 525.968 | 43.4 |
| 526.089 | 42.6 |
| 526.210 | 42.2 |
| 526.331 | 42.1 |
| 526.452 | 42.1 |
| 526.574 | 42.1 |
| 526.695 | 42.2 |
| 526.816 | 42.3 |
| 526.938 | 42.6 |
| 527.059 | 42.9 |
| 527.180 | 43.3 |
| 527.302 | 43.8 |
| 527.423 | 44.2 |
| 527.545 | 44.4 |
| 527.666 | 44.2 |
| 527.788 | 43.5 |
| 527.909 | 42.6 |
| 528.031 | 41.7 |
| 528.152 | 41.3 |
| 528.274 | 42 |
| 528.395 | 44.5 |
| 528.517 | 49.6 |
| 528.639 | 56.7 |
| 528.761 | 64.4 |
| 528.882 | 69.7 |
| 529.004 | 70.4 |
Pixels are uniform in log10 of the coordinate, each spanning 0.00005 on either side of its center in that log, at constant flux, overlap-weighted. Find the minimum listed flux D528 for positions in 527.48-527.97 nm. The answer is 42.6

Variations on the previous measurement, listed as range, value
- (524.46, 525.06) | 42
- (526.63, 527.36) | 42.2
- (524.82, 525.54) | 42.4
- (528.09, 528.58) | 41.3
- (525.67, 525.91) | 44.2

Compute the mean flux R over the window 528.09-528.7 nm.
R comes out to 46.8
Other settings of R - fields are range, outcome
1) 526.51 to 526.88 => 42.1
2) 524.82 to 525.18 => 43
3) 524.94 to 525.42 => 43.9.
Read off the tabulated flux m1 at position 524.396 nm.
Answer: 45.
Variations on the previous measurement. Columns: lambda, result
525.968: 43.4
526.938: 42.6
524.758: 42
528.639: 56.7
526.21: 42.2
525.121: 43.6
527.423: 44.2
